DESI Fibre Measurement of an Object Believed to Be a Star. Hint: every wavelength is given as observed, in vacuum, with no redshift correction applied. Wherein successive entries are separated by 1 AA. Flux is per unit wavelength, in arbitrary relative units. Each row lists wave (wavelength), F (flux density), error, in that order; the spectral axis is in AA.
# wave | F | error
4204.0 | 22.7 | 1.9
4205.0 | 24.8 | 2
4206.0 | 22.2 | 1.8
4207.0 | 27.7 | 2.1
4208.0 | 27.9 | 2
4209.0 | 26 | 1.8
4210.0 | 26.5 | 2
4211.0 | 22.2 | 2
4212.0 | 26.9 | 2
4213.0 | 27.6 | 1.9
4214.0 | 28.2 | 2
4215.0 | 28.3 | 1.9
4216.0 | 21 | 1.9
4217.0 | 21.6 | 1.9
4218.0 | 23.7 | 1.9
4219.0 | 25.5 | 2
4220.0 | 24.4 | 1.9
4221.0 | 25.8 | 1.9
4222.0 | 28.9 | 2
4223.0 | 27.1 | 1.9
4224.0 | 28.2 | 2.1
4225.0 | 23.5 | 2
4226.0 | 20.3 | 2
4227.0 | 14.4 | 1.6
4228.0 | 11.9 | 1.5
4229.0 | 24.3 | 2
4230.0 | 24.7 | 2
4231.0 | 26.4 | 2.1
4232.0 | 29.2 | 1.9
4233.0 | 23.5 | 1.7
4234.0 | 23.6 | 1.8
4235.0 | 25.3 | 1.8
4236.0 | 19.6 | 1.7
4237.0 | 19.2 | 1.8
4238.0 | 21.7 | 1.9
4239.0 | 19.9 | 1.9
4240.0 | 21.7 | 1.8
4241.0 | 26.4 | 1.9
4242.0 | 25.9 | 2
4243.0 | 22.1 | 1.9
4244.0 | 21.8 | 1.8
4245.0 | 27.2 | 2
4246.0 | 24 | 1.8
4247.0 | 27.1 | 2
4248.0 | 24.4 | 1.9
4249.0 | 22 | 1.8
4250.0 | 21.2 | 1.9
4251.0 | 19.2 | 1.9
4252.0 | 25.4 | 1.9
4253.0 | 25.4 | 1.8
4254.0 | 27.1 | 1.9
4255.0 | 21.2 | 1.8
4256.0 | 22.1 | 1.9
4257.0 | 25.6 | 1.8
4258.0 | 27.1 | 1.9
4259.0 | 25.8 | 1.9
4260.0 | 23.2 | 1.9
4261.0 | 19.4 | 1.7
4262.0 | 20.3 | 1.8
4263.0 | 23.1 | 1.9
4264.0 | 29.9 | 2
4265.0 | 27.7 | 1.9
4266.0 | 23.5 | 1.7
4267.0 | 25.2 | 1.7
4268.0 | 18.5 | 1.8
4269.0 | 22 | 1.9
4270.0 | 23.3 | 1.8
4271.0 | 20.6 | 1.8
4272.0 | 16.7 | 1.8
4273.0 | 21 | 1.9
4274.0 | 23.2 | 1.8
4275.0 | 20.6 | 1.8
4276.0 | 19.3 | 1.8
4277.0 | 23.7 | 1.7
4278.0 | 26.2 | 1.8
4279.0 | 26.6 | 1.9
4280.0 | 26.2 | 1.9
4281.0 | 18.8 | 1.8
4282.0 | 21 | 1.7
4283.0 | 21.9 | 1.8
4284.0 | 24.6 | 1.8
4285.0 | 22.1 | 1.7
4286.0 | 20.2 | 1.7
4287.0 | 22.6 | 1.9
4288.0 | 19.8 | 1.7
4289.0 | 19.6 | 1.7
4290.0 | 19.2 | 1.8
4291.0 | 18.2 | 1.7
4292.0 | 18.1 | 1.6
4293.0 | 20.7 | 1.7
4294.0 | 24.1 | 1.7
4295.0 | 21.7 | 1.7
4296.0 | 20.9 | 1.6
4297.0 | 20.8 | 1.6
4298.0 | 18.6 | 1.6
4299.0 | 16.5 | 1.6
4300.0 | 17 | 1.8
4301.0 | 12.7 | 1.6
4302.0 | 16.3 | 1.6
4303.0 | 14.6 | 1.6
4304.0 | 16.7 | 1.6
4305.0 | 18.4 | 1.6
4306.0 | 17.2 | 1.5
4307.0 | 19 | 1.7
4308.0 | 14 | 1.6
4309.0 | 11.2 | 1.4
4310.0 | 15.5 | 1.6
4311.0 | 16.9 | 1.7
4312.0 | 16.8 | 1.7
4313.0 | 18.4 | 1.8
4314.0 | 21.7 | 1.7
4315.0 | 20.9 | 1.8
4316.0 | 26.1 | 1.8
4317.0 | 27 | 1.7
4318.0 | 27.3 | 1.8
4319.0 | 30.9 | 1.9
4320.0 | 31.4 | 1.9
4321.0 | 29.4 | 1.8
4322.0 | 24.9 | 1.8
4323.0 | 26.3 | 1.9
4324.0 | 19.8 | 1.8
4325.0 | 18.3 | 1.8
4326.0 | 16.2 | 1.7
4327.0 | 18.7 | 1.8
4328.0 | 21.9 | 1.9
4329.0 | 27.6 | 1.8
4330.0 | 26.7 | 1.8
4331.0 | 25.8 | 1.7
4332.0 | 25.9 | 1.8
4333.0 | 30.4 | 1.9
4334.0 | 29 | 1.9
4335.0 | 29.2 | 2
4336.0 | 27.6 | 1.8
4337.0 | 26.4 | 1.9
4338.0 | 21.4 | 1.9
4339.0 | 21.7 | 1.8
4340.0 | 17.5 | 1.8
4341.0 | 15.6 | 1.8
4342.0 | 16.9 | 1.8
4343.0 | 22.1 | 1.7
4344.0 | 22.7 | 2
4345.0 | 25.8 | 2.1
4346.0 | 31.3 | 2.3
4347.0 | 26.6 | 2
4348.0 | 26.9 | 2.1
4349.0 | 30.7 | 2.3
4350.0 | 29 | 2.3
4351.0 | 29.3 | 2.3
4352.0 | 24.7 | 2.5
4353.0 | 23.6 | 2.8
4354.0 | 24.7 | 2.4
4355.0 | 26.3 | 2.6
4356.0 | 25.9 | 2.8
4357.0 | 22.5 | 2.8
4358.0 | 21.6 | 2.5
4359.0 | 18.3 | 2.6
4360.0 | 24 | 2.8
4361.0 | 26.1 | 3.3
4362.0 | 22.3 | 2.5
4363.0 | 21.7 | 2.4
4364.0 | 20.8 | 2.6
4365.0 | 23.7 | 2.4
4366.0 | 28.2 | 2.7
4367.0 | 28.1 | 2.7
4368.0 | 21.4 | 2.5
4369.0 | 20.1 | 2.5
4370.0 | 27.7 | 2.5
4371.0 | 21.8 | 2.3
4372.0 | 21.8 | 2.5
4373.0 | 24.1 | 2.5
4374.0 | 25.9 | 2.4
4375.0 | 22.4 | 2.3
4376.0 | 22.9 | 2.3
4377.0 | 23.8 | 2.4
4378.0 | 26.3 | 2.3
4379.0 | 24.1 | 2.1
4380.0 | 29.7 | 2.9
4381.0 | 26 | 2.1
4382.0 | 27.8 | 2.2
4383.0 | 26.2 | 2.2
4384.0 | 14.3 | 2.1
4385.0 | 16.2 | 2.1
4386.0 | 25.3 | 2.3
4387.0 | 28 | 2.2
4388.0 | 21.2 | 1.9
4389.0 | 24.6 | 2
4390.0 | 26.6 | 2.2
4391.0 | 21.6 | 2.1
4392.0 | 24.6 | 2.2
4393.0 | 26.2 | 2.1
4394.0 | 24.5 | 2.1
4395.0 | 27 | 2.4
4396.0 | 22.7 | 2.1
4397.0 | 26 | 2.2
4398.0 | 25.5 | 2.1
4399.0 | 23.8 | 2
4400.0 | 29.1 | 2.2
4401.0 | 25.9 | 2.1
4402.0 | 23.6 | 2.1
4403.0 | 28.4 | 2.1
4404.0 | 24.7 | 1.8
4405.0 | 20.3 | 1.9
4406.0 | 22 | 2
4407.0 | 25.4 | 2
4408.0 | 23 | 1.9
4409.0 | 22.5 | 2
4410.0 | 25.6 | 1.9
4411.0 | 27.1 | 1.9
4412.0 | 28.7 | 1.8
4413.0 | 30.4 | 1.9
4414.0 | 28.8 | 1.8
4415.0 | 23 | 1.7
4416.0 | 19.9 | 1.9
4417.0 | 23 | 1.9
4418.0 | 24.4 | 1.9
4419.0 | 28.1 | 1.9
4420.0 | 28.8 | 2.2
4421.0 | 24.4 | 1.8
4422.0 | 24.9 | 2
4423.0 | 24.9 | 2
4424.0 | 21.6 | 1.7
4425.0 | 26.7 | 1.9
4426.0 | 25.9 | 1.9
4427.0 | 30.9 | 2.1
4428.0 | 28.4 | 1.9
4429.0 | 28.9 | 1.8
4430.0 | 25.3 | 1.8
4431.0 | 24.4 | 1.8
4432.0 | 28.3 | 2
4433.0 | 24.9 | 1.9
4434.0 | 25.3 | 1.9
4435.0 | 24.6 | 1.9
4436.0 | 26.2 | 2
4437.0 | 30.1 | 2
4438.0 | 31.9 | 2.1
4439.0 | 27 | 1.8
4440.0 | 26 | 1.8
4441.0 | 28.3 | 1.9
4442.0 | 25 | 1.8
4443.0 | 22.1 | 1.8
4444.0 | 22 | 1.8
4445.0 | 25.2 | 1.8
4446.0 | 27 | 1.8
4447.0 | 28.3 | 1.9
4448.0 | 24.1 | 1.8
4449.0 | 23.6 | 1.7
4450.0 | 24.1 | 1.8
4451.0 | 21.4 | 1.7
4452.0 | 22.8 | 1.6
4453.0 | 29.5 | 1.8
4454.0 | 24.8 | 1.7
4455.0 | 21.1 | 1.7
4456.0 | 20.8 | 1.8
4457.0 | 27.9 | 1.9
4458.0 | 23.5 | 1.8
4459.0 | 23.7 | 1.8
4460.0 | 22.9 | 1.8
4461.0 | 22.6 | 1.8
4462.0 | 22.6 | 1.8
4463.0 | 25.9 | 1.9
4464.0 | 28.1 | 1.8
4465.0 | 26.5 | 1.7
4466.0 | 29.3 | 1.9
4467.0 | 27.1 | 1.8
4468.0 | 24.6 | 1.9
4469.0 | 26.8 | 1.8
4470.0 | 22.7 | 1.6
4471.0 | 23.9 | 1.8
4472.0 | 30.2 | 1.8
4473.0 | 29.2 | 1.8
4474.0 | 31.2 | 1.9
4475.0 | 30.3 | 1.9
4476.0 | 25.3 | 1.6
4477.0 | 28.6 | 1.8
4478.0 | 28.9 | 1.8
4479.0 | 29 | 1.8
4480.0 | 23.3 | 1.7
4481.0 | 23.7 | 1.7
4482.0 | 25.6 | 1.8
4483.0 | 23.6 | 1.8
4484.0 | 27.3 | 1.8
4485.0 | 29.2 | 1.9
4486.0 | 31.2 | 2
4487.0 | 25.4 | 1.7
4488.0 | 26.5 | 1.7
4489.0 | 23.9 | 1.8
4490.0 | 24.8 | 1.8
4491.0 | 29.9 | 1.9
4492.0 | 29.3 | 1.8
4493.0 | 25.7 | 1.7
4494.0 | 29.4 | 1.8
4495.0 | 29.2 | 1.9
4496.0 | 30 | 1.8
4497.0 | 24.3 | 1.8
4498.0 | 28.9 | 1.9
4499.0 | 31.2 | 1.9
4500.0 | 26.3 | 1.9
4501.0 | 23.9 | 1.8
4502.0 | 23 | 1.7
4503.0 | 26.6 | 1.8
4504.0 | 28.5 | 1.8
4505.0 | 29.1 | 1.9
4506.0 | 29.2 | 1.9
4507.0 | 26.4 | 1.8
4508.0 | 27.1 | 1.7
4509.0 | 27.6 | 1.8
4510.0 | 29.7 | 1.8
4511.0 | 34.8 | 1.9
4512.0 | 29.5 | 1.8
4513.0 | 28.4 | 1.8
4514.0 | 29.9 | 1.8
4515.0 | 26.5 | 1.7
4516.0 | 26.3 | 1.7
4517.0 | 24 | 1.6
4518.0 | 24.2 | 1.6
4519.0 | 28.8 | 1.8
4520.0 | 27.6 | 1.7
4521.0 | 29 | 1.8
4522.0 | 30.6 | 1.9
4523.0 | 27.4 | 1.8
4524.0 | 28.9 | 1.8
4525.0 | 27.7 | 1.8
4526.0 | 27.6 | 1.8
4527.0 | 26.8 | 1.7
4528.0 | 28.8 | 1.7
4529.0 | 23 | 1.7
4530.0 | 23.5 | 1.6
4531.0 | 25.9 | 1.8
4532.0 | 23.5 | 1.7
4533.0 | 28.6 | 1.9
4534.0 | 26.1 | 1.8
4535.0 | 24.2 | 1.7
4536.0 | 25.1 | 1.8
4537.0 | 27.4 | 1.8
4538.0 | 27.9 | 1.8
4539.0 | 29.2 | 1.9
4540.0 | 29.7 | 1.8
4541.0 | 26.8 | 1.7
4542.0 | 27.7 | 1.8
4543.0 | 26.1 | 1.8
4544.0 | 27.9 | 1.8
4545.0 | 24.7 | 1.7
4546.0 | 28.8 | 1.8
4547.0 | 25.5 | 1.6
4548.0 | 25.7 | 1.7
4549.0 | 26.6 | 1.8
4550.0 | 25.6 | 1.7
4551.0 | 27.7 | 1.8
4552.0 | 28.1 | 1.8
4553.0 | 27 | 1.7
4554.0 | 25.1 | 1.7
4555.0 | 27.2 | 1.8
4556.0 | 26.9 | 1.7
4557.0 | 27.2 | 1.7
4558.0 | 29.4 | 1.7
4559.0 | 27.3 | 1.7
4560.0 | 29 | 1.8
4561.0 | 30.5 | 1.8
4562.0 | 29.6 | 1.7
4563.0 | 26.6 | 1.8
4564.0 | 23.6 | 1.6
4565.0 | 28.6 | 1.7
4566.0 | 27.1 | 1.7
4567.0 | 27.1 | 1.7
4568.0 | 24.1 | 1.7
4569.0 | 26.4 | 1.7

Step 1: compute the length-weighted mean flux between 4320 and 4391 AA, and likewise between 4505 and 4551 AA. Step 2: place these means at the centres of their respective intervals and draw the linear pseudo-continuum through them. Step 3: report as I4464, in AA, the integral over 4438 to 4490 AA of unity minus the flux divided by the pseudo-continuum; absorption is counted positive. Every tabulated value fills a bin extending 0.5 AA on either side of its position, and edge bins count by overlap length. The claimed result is 0.7 AA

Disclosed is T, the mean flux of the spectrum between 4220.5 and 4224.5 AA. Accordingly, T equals 27.5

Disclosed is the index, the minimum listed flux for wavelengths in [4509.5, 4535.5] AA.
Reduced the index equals 23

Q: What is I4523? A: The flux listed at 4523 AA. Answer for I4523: 27.4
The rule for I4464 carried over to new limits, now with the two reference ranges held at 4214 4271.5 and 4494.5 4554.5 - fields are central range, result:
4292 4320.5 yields 5.5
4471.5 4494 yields -0.6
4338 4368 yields 1.2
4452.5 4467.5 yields 0.8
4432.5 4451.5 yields 0.4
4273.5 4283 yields 0.5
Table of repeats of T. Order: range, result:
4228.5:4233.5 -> 25.6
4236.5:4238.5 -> 20.4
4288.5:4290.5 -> 19.4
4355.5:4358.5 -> 23.3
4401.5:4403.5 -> 26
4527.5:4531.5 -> 25.3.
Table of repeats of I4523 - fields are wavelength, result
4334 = 29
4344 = 22.7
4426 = 25.9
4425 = 26.7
